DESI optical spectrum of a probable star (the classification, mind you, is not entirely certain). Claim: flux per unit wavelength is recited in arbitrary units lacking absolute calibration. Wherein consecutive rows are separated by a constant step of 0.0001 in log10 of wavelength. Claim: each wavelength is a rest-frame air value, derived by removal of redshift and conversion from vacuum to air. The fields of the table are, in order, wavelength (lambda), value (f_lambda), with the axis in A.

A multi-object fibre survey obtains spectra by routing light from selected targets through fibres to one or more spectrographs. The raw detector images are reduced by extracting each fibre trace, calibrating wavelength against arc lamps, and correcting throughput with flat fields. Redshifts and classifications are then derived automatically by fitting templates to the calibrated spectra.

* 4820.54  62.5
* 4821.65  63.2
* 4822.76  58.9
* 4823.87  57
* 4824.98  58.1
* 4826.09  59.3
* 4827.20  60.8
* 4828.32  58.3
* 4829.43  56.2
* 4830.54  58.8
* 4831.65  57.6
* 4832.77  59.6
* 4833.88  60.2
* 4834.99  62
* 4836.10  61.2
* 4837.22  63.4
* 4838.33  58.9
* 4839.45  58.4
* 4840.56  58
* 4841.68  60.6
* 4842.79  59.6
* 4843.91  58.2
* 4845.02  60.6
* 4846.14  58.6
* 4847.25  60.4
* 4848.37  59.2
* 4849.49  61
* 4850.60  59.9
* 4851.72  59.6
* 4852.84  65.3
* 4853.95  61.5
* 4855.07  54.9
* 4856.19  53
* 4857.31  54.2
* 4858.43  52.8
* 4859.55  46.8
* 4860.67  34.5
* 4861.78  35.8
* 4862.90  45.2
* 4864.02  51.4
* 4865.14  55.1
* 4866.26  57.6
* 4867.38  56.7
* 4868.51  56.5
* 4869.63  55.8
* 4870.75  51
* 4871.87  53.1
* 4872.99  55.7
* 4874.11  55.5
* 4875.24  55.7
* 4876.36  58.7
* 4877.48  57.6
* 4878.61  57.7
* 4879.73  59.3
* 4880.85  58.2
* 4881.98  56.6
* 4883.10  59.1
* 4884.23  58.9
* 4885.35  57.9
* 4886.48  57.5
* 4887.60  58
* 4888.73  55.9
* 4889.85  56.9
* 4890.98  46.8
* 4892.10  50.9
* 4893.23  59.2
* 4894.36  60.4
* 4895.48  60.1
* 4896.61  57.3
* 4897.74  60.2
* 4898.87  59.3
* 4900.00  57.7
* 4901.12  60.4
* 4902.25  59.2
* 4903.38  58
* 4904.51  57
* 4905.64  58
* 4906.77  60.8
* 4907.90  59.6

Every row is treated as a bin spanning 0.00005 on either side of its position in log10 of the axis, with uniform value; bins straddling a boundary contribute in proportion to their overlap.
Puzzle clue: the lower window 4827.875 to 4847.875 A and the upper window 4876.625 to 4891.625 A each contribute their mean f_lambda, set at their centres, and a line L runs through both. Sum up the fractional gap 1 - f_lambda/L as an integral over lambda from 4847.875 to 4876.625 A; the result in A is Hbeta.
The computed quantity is 2.0 A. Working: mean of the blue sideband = 59.5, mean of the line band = 54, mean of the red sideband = 57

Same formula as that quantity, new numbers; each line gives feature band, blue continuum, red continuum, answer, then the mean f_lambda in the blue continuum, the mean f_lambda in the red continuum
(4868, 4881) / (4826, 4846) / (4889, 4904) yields 0.4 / 59.5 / 57.4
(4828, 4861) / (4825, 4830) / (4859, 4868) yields -2.7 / 58.6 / 47.9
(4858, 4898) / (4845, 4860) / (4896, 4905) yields 2.5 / 57.7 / 58.6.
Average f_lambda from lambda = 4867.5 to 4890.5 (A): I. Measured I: 56.7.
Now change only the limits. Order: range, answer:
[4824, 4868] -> 56.7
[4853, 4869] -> 51.5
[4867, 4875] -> 54.8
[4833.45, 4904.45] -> 56.7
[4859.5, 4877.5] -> 51.9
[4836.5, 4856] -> 59.8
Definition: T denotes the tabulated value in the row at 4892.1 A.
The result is 50.9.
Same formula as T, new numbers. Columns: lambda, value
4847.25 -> 60.4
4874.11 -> 55.5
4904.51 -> 57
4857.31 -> 54.2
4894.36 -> 60.4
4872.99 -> 55.7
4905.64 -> 58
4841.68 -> 60.6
